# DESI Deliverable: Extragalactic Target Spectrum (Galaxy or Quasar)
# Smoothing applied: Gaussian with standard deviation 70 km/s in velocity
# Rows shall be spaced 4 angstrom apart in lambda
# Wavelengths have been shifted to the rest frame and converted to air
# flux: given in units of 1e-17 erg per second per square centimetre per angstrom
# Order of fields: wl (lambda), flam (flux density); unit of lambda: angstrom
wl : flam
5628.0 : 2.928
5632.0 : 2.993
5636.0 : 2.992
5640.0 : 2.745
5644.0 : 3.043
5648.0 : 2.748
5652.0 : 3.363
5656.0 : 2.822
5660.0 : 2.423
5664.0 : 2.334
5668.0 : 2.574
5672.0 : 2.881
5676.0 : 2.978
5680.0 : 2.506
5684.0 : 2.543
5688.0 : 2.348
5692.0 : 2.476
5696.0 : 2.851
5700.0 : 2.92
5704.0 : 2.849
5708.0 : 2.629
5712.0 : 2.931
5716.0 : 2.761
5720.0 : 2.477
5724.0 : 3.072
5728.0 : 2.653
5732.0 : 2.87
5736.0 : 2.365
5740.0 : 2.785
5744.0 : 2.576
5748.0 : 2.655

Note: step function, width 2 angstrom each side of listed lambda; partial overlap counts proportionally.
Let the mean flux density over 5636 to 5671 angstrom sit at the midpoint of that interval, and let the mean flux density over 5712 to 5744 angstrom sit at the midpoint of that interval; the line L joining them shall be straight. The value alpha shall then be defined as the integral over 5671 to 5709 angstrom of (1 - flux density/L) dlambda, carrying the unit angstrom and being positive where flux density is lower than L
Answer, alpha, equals 0.7 angstrom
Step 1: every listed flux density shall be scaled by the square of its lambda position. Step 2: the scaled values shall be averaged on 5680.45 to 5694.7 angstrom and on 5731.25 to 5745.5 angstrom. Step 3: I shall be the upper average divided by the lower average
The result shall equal 1.08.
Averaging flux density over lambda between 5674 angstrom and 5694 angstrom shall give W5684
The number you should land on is 2.57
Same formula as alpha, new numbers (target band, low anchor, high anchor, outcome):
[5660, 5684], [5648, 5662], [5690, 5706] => 1.7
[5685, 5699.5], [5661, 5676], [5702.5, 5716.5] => 0.7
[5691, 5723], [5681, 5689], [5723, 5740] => -2.1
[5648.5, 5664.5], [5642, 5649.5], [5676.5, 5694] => 0.2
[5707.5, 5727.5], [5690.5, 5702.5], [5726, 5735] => -0.3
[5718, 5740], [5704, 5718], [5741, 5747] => 0.0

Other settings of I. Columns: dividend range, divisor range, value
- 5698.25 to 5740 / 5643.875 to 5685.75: 1.03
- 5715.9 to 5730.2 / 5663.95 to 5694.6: 1.07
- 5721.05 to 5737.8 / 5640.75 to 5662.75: 0.98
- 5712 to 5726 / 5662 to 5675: 1.08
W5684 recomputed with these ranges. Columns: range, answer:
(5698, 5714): 2.83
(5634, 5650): 2.88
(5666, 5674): 2.73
